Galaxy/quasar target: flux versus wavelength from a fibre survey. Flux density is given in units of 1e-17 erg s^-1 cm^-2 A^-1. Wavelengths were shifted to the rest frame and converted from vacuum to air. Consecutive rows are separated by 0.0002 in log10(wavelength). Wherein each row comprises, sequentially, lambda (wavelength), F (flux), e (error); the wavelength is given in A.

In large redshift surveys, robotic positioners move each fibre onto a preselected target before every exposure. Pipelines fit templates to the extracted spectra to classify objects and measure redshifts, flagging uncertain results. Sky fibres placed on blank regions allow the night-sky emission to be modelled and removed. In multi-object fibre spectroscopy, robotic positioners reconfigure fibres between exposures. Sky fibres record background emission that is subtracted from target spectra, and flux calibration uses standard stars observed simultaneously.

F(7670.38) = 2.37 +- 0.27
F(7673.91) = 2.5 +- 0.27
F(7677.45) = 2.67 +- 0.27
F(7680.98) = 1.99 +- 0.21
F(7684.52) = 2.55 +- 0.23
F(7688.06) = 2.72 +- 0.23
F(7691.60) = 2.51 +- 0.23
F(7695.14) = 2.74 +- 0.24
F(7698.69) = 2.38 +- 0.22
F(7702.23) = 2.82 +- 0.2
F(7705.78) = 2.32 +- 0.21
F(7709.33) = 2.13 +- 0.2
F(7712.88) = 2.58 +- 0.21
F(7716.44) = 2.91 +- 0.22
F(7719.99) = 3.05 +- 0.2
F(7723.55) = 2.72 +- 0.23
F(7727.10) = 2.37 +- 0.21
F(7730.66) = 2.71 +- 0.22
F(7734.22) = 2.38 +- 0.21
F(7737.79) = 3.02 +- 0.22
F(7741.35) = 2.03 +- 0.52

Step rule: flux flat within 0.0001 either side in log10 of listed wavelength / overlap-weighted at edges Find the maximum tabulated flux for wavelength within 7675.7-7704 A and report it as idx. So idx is 2.82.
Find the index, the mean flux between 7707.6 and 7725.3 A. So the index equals 2.68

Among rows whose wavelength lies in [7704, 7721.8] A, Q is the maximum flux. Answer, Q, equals 3.05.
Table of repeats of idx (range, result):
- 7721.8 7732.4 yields 2.72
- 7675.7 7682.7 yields 2.67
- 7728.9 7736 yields 2.71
